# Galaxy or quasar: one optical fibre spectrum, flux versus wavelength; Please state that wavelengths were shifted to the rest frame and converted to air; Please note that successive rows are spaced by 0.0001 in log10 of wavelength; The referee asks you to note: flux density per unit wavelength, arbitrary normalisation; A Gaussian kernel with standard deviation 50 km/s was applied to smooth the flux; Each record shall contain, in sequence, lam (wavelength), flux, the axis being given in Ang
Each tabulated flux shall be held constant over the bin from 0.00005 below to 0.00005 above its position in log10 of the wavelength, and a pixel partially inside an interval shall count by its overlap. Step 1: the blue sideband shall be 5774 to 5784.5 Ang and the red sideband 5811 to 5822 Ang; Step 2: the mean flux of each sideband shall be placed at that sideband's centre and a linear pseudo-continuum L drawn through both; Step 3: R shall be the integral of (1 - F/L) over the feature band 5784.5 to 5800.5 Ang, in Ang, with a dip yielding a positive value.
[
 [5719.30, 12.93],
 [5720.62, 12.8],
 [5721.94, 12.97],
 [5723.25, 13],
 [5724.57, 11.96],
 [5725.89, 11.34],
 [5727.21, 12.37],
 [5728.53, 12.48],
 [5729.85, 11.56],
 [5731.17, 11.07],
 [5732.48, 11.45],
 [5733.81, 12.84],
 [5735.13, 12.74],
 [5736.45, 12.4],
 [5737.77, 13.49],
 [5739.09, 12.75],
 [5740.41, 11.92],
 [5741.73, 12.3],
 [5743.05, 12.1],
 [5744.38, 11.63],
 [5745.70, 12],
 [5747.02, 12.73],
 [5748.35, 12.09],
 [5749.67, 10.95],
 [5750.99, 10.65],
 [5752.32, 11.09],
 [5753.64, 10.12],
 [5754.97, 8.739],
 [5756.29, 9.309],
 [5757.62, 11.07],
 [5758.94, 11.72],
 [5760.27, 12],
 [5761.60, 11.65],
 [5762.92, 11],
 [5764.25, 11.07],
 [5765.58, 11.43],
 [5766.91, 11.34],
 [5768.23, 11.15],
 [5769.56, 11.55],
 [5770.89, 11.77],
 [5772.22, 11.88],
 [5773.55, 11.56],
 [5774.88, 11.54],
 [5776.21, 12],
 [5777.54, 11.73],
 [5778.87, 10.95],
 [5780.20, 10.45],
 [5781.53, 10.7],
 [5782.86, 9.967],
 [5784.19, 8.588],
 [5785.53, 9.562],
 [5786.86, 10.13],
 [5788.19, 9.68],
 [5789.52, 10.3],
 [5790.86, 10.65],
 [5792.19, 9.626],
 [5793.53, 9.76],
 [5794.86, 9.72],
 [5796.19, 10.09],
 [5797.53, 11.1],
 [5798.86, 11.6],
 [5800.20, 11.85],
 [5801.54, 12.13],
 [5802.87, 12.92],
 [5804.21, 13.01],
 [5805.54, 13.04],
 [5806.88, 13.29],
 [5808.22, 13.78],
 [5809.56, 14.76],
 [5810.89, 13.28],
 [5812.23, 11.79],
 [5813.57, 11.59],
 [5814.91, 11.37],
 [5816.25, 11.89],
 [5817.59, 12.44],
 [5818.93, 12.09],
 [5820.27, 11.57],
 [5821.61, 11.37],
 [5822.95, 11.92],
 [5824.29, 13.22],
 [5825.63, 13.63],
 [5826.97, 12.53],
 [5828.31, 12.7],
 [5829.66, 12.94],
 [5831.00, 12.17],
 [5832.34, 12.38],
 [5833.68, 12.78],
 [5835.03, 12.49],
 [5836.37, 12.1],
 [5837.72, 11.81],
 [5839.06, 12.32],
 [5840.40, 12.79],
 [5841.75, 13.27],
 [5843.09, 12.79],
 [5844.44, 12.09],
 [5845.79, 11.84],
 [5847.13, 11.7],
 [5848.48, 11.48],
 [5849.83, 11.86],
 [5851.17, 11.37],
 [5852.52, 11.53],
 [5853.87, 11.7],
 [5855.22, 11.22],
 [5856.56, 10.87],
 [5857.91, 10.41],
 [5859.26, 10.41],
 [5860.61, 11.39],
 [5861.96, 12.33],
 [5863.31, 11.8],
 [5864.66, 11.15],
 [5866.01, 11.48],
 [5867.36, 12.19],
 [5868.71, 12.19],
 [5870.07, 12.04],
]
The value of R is 1.3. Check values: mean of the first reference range 10.8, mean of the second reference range 11.8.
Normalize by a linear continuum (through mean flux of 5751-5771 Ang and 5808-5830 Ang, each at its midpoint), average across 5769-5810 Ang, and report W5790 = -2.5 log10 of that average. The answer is 0.04 mag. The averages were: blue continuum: 11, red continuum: 12.5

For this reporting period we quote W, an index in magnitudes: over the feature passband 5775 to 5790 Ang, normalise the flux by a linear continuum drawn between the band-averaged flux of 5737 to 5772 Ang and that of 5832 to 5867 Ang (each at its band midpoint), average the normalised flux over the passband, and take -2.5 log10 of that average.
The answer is 0.11 mag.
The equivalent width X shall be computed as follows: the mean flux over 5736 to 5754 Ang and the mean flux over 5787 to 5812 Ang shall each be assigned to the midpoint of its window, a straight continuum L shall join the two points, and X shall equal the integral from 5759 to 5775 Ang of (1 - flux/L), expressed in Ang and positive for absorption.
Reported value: 0.4 Ang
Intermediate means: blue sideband 11.9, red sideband 11.7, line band 11.5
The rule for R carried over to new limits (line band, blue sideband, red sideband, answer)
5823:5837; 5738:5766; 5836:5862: -1.2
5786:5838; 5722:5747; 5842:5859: -0.6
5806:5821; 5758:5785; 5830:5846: -0.7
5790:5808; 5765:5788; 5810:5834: 0.2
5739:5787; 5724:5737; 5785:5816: 2.6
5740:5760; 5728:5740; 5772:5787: 0.9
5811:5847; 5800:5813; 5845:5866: -0.1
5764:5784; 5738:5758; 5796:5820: 1.0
